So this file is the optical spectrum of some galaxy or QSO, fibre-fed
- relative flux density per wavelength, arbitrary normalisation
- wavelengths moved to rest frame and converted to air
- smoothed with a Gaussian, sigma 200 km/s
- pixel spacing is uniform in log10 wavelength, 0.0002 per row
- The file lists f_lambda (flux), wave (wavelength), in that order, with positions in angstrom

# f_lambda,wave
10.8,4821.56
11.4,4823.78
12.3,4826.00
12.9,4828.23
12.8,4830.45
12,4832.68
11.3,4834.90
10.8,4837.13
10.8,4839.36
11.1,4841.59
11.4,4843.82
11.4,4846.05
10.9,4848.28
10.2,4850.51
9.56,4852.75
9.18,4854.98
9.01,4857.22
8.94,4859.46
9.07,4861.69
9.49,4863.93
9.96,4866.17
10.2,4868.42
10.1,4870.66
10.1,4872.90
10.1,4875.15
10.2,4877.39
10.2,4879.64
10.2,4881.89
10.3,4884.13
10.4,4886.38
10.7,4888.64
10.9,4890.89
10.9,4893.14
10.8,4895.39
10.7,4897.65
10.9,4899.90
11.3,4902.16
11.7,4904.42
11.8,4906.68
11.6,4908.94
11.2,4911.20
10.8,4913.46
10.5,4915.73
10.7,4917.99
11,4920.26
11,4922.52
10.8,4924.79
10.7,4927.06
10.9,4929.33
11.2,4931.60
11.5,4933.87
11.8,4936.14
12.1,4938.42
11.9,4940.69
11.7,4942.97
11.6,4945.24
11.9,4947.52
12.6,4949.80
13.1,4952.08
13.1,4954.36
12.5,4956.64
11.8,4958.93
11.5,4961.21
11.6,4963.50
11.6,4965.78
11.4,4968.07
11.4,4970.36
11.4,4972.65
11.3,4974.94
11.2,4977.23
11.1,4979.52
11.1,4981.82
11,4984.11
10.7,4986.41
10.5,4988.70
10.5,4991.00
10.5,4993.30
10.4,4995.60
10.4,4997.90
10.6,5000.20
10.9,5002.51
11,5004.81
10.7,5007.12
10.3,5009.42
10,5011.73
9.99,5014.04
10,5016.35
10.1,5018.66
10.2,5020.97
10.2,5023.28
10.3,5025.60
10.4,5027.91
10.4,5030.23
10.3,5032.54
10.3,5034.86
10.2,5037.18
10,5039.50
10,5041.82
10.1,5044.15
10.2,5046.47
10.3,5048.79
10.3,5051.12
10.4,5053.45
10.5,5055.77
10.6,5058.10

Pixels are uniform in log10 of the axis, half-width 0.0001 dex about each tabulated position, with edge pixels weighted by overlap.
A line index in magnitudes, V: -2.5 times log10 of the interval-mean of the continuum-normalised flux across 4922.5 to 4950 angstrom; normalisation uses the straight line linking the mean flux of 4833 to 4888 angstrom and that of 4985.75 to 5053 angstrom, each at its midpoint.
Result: -0.121 mag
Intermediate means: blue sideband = 10.2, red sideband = 10.3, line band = 11.5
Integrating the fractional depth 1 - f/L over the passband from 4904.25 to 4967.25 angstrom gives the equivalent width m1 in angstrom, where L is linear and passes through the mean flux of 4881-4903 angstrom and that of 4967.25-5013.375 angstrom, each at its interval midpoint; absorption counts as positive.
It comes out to -4.8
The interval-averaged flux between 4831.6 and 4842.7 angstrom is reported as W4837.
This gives 11.2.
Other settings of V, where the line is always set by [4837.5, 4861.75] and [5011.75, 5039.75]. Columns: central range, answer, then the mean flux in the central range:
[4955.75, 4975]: -0.14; 11.6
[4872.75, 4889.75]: -0.01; 10.3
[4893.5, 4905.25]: -0.09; 11.1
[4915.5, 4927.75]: -0.06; 10.8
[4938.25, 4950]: -0.17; 11.9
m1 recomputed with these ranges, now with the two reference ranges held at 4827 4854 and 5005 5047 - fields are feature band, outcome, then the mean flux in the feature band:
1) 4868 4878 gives 0.9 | 10.1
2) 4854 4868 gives 2.3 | 9.32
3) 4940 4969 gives -3.8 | 12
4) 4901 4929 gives -0.6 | 11.1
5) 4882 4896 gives 0.5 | 10.6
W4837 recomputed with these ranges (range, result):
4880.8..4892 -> 10.5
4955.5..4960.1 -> 12.1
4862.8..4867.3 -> 9.7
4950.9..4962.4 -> 12.4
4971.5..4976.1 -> 11.4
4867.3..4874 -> 10.1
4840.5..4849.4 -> 11.2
